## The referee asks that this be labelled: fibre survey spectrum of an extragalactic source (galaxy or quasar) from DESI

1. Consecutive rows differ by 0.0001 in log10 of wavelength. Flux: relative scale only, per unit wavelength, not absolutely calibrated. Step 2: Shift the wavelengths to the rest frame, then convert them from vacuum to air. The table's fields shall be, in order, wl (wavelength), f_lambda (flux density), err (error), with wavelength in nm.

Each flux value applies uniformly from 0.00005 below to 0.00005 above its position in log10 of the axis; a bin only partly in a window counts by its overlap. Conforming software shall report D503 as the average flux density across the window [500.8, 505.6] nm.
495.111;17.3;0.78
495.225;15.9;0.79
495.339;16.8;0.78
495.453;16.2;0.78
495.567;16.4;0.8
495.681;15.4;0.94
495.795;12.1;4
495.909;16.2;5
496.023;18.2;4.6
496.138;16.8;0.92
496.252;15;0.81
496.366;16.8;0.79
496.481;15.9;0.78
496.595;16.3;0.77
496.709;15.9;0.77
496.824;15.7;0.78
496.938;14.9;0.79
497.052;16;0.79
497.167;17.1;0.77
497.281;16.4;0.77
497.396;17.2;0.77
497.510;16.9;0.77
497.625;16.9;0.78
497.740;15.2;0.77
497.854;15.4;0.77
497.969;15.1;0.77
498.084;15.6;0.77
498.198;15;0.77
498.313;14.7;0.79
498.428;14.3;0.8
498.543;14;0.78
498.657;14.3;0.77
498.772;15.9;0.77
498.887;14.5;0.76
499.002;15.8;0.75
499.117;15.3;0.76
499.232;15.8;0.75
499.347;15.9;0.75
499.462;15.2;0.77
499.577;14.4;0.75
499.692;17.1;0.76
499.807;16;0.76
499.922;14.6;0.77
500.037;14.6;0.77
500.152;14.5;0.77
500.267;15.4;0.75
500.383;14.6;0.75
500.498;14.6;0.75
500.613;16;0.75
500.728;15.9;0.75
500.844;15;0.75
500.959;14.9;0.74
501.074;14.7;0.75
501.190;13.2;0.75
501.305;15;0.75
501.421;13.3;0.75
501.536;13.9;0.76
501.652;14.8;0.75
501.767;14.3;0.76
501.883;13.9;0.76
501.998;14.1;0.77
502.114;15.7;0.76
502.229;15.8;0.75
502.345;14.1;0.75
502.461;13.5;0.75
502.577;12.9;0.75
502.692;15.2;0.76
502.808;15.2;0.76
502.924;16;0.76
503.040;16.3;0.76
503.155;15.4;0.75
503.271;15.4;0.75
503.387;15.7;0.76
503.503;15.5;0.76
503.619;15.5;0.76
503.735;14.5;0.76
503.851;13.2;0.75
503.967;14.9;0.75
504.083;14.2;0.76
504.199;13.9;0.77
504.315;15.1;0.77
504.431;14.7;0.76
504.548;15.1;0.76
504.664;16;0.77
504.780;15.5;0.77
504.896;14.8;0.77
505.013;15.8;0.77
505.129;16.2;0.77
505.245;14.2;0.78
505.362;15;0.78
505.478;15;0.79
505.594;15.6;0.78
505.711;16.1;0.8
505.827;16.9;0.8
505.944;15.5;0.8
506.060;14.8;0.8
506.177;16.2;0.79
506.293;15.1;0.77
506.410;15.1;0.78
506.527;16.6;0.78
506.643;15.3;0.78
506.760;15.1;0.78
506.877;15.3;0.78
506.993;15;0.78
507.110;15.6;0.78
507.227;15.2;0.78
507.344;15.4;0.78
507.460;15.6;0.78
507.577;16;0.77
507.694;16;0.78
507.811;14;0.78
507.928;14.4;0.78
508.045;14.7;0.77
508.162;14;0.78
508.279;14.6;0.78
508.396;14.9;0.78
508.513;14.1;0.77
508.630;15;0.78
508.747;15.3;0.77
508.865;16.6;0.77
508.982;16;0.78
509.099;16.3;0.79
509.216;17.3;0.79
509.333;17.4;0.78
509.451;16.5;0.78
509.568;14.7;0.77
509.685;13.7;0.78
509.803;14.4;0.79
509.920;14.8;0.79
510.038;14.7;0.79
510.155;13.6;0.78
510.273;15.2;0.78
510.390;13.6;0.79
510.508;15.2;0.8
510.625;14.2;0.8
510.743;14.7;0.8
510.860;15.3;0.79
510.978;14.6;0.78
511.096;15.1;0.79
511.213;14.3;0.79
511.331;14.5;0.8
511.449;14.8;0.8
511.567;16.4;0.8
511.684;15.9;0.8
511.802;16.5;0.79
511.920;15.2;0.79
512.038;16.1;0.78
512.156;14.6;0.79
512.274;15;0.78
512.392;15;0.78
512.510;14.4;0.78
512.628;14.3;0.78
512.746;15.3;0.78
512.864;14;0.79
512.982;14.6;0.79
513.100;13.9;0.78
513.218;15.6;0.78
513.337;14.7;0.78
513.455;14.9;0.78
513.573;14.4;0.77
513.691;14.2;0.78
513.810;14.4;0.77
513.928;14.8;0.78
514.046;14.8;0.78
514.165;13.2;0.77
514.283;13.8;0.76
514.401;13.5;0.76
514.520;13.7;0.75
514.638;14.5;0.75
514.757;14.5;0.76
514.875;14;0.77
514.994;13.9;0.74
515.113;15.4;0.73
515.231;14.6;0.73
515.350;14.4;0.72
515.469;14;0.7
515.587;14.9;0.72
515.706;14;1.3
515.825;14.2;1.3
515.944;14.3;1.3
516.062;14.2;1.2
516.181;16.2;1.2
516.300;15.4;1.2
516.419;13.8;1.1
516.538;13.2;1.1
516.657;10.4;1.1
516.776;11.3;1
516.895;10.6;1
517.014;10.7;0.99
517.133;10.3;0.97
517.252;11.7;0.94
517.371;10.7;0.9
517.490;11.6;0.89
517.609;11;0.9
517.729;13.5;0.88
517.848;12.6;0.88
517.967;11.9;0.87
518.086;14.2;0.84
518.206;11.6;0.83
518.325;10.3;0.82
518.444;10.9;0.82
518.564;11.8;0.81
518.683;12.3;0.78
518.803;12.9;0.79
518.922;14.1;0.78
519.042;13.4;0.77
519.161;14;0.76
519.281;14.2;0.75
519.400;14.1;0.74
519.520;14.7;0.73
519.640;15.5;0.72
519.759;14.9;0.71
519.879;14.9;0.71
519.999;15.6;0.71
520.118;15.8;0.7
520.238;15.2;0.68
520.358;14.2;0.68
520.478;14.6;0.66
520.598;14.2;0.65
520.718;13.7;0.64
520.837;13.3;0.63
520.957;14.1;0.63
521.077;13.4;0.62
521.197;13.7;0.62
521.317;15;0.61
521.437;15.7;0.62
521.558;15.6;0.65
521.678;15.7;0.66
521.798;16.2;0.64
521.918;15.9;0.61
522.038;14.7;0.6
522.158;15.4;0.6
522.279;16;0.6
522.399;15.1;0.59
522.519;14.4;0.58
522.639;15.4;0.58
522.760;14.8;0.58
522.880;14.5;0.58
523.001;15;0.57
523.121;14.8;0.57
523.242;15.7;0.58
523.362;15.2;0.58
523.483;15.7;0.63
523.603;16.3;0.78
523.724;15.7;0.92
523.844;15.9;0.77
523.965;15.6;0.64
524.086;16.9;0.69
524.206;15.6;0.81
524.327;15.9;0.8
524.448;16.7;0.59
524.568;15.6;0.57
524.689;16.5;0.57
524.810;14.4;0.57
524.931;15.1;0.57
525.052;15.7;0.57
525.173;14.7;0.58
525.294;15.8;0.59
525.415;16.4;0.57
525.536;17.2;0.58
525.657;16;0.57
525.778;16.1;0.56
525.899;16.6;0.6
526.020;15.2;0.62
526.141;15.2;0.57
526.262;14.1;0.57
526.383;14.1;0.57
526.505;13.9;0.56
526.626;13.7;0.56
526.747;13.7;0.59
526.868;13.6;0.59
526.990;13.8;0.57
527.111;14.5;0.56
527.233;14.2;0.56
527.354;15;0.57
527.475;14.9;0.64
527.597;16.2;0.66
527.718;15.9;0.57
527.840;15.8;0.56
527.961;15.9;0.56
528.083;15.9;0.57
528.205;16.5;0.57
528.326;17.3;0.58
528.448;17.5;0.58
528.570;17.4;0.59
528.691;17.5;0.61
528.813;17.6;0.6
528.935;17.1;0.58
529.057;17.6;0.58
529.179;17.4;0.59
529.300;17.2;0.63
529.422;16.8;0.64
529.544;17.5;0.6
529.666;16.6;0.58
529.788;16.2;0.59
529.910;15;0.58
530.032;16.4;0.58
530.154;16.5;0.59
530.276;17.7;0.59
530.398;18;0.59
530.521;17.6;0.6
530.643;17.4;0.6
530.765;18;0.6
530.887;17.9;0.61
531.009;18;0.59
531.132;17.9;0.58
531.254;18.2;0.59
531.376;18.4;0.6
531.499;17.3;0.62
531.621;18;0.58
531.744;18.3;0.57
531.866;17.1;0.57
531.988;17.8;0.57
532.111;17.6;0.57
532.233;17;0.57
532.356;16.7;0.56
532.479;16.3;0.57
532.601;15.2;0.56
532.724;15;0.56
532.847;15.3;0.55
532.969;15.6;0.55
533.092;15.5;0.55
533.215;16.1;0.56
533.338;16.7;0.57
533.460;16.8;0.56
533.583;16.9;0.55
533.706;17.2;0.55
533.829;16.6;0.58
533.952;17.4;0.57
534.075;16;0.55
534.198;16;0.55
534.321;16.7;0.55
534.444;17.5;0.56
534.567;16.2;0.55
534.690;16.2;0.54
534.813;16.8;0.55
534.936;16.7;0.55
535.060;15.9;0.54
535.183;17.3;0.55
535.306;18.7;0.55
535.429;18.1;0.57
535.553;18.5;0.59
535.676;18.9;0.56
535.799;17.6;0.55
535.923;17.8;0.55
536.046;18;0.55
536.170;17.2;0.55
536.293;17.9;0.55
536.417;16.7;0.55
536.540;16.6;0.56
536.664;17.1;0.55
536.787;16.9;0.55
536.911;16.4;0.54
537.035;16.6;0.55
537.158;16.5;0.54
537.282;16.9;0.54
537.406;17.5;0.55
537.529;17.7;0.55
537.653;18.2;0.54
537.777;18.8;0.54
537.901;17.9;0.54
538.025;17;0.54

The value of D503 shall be 14.8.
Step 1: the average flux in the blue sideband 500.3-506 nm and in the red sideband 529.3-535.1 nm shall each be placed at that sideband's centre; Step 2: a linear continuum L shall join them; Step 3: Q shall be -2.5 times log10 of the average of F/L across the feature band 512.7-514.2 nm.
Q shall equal 0.08 mag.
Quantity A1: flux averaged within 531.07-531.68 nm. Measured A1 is 18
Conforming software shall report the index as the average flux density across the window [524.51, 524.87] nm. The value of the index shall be 15.5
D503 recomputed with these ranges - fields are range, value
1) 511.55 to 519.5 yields 13.7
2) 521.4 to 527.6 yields 15.3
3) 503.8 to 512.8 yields 15.2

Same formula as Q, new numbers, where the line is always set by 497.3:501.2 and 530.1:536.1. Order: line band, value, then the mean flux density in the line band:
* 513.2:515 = 0.13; 14.3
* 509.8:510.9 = 0.09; 14.6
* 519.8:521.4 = 0.14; 14.5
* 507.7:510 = 0.04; 15.2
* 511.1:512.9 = 0.06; 15.1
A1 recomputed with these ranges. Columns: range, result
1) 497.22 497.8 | 16.5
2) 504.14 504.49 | 14.5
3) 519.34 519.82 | 14.8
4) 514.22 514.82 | 14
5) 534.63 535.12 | 16.4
